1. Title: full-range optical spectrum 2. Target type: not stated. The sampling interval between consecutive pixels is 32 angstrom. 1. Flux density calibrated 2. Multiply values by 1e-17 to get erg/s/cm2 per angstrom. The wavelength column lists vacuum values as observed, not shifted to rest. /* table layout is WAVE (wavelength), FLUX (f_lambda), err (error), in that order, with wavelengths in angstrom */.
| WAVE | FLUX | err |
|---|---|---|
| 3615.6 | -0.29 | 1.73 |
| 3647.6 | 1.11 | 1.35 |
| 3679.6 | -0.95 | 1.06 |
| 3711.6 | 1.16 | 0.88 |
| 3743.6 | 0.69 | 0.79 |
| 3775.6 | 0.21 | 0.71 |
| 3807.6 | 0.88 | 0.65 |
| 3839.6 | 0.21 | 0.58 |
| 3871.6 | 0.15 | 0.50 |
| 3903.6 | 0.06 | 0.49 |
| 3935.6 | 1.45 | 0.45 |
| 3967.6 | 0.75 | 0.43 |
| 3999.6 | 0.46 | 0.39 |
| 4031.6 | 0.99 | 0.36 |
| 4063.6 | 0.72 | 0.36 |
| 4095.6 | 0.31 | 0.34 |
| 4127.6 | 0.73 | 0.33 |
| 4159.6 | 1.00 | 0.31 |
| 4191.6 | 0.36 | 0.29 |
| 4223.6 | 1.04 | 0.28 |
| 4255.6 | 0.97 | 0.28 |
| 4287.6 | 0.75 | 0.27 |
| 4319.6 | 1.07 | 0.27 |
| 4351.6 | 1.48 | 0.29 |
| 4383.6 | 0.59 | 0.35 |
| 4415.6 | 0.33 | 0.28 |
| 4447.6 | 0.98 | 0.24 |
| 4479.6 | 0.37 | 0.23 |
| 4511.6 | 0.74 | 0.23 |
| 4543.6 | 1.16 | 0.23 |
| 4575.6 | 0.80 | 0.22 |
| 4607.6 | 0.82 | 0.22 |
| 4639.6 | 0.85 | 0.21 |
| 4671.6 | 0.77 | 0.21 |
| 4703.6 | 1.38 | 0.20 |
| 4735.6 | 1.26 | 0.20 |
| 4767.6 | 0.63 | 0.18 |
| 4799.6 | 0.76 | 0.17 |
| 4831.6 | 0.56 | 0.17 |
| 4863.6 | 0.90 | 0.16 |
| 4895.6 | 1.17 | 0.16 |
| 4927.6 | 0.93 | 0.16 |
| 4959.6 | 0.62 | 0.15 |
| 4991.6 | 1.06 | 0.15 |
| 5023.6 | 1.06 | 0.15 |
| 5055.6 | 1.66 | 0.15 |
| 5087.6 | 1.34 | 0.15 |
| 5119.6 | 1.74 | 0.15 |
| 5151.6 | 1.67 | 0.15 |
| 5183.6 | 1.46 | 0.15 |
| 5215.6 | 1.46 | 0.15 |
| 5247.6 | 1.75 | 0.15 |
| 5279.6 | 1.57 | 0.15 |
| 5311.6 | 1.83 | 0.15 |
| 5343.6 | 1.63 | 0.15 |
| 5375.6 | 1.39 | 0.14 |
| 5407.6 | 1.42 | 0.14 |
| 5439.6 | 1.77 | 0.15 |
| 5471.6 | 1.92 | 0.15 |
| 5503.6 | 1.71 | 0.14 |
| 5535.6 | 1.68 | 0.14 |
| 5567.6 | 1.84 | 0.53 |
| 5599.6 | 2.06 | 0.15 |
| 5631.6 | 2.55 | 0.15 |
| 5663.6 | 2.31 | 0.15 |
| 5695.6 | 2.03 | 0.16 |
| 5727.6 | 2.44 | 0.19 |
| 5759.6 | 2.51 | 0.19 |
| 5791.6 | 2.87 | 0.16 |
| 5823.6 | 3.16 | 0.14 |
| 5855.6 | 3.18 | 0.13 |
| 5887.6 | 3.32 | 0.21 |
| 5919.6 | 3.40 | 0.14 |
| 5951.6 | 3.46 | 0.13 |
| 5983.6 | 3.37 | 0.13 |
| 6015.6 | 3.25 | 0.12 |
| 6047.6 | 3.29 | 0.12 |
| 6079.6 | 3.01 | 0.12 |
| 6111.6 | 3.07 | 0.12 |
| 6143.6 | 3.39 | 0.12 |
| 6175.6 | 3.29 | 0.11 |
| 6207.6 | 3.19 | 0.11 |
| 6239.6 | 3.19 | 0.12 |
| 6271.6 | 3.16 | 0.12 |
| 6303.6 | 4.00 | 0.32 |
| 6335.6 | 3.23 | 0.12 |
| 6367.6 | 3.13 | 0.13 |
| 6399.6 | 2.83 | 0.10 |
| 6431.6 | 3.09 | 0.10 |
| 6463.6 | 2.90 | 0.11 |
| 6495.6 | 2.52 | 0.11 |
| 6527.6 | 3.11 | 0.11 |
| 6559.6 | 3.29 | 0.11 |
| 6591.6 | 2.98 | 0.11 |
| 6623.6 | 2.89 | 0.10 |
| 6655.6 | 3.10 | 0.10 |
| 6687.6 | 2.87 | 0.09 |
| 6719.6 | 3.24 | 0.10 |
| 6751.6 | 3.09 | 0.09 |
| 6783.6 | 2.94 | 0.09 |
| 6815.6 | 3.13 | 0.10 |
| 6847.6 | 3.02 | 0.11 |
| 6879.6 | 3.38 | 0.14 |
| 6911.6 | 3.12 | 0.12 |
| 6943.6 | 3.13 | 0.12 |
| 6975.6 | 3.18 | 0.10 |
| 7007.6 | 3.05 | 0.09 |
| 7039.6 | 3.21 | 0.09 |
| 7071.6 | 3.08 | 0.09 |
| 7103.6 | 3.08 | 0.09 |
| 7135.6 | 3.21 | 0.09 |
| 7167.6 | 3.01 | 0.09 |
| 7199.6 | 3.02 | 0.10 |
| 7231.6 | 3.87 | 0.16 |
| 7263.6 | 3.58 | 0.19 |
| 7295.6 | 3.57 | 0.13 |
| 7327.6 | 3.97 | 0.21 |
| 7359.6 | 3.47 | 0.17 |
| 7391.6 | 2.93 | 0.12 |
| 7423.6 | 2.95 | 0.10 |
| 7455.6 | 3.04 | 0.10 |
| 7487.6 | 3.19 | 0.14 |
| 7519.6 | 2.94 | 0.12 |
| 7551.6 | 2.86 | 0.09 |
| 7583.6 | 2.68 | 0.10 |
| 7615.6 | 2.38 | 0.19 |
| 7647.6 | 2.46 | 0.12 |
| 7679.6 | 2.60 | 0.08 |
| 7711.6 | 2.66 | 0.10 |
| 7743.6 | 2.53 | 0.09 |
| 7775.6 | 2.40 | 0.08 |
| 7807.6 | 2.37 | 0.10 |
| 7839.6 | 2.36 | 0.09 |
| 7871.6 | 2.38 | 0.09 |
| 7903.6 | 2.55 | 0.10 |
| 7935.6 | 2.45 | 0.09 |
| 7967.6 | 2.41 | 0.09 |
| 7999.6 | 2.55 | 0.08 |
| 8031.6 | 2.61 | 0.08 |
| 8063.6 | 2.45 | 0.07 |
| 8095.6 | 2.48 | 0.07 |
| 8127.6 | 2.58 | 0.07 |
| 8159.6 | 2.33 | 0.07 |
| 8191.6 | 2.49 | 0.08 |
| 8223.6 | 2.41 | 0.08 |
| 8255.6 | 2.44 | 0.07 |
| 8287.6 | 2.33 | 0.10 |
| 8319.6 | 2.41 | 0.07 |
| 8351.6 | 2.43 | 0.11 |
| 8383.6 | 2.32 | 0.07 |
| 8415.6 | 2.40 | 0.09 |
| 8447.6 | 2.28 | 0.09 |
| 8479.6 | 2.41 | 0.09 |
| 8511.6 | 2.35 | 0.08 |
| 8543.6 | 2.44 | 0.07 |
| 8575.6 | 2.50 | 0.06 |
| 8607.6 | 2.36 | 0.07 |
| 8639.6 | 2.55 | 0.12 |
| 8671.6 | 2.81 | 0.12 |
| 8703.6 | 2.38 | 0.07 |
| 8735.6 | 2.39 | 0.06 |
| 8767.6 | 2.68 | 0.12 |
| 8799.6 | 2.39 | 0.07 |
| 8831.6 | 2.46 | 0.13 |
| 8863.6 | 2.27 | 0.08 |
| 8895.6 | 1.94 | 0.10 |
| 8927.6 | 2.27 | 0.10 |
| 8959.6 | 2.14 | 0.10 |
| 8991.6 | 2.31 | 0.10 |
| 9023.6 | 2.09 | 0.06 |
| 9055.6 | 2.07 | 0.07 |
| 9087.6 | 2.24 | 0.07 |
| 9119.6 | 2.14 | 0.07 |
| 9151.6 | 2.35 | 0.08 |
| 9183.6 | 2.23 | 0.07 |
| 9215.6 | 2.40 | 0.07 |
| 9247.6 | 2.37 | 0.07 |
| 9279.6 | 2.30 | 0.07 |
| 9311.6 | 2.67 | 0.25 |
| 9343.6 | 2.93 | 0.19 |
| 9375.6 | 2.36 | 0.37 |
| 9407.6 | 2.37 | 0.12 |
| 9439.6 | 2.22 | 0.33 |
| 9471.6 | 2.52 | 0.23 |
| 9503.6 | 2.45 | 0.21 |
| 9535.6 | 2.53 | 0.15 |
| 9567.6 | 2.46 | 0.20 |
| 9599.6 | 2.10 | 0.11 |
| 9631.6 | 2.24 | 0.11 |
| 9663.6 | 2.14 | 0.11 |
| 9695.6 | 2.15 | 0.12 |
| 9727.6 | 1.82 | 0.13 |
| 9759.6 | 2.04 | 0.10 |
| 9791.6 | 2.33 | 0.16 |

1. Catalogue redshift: 0.255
